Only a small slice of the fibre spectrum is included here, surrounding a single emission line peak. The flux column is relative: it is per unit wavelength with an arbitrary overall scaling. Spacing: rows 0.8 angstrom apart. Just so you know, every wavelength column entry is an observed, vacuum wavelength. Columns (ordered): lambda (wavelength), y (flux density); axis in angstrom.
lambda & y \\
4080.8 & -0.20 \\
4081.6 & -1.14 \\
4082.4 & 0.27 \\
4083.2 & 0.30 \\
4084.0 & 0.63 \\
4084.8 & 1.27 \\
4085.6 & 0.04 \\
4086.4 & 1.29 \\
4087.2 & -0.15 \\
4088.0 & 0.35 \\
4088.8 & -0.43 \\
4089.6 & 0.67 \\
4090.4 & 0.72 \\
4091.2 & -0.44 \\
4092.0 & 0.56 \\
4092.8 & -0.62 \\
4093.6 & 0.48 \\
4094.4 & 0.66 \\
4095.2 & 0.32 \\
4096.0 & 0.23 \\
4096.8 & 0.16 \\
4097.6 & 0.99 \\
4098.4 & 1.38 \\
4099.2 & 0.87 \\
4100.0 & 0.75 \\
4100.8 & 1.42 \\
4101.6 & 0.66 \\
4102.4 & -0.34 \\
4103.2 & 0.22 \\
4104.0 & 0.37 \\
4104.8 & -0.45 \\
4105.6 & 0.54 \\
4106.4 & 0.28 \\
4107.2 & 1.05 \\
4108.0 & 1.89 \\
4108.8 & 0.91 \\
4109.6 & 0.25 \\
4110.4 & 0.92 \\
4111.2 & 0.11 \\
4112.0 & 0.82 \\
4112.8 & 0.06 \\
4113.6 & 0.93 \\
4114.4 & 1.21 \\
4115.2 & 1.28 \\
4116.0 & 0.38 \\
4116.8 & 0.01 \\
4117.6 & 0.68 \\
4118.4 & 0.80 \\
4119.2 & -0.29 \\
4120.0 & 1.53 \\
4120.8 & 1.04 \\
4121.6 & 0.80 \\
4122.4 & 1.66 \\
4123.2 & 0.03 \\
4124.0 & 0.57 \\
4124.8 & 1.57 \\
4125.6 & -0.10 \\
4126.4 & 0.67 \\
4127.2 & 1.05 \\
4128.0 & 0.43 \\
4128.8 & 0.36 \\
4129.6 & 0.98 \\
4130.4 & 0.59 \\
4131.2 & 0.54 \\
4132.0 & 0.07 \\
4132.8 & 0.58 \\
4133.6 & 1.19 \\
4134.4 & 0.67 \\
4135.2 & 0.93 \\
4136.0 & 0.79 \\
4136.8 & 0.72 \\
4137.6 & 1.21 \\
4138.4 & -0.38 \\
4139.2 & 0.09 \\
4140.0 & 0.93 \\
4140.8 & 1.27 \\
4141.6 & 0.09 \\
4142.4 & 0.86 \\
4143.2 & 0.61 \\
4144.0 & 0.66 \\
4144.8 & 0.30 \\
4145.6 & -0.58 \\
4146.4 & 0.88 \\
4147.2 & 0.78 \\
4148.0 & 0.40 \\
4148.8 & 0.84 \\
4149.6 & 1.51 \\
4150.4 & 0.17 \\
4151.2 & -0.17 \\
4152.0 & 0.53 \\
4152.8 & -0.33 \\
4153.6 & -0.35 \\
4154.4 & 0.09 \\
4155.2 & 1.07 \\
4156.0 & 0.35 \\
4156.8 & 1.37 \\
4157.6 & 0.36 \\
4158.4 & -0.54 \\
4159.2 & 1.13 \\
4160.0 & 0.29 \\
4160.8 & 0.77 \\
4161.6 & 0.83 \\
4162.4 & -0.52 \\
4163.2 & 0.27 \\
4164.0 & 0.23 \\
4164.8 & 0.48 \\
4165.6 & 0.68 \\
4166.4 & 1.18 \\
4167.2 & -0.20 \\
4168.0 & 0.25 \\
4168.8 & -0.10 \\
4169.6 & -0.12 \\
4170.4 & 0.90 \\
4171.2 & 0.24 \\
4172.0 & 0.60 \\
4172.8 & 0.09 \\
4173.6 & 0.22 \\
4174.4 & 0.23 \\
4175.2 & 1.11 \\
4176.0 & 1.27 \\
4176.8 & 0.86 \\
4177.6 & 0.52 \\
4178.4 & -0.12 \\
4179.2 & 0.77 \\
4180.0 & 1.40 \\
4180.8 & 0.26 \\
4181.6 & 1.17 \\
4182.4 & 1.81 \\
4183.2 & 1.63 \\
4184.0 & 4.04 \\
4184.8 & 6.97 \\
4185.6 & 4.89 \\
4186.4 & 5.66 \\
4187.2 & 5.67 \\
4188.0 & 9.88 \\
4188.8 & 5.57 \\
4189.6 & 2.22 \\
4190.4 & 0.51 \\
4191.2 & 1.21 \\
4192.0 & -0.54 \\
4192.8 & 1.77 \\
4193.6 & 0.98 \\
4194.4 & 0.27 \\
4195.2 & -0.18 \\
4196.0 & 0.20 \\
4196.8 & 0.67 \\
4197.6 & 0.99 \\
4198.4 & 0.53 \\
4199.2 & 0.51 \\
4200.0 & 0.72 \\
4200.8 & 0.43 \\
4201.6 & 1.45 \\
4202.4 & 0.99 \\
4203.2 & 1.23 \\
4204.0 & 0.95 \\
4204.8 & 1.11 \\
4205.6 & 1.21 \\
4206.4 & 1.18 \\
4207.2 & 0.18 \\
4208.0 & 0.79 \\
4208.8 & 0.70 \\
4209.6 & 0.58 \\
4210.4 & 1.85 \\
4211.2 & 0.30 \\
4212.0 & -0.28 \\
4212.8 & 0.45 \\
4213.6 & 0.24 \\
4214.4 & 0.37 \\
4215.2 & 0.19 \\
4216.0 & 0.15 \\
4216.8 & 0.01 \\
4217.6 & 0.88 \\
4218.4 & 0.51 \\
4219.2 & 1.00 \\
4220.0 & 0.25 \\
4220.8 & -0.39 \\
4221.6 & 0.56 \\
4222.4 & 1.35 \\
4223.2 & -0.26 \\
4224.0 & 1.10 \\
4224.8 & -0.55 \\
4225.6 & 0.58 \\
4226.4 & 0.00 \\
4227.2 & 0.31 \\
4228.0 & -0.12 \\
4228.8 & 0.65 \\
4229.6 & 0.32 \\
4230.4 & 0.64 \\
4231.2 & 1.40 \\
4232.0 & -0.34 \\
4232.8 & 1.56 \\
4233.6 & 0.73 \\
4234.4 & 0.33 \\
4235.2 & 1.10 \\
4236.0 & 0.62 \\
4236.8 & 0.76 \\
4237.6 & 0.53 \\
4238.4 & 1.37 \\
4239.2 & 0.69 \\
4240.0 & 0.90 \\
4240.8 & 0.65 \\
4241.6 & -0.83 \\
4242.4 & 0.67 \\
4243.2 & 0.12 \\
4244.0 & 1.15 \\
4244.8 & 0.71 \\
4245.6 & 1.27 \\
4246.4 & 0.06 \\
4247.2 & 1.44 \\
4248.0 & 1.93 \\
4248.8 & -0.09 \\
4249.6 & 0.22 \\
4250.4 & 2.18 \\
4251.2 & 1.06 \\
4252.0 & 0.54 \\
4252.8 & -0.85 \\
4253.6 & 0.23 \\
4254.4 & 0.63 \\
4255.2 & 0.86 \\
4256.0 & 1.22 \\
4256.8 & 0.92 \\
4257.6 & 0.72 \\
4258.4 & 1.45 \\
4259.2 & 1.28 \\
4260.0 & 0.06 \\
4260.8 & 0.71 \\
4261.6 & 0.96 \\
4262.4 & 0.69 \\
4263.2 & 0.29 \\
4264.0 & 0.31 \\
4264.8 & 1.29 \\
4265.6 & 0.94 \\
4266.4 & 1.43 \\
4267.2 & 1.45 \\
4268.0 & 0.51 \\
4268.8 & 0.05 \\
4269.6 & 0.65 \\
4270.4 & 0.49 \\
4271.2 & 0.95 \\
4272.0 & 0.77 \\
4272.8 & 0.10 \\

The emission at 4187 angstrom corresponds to [O II]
